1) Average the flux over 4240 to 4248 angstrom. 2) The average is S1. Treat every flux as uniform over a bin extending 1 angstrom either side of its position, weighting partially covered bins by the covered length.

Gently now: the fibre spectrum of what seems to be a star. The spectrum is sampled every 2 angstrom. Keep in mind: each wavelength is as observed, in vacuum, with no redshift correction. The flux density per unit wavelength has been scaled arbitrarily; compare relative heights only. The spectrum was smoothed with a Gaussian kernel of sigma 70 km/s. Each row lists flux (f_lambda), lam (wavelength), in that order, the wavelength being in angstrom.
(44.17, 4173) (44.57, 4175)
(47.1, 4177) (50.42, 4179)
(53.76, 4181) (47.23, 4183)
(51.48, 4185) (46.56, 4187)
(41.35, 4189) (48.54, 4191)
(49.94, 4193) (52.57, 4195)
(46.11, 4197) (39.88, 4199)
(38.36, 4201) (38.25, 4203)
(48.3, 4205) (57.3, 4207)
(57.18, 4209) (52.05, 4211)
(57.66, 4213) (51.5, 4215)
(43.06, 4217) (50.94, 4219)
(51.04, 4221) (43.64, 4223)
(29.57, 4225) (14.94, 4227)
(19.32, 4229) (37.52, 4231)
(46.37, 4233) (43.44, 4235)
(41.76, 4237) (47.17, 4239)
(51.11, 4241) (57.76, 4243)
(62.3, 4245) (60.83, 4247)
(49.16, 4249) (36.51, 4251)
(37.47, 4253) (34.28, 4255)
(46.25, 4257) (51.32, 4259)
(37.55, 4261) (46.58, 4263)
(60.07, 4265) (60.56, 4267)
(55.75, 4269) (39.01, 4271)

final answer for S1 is 58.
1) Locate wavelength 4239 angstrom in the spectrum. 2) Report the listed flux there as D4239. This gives 47.17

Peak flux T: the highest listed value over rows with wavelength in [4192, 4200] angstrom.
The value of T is 52.57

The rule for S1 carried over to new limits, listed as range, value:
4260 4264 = 42.1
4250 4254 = 37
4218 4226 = 43.8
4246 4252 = 48.8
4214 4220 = 48.5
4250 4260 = 41.2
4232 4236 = 44.9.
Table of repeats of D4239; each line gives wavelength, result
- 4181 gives 53.76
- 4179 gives 50.42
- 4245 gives 62.3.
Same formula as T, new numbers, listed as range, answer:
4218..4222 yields 51.04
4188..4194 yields 49.94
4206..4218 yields 57.66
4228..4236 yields 46.37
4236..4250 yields 62.3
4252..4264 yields 51.32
